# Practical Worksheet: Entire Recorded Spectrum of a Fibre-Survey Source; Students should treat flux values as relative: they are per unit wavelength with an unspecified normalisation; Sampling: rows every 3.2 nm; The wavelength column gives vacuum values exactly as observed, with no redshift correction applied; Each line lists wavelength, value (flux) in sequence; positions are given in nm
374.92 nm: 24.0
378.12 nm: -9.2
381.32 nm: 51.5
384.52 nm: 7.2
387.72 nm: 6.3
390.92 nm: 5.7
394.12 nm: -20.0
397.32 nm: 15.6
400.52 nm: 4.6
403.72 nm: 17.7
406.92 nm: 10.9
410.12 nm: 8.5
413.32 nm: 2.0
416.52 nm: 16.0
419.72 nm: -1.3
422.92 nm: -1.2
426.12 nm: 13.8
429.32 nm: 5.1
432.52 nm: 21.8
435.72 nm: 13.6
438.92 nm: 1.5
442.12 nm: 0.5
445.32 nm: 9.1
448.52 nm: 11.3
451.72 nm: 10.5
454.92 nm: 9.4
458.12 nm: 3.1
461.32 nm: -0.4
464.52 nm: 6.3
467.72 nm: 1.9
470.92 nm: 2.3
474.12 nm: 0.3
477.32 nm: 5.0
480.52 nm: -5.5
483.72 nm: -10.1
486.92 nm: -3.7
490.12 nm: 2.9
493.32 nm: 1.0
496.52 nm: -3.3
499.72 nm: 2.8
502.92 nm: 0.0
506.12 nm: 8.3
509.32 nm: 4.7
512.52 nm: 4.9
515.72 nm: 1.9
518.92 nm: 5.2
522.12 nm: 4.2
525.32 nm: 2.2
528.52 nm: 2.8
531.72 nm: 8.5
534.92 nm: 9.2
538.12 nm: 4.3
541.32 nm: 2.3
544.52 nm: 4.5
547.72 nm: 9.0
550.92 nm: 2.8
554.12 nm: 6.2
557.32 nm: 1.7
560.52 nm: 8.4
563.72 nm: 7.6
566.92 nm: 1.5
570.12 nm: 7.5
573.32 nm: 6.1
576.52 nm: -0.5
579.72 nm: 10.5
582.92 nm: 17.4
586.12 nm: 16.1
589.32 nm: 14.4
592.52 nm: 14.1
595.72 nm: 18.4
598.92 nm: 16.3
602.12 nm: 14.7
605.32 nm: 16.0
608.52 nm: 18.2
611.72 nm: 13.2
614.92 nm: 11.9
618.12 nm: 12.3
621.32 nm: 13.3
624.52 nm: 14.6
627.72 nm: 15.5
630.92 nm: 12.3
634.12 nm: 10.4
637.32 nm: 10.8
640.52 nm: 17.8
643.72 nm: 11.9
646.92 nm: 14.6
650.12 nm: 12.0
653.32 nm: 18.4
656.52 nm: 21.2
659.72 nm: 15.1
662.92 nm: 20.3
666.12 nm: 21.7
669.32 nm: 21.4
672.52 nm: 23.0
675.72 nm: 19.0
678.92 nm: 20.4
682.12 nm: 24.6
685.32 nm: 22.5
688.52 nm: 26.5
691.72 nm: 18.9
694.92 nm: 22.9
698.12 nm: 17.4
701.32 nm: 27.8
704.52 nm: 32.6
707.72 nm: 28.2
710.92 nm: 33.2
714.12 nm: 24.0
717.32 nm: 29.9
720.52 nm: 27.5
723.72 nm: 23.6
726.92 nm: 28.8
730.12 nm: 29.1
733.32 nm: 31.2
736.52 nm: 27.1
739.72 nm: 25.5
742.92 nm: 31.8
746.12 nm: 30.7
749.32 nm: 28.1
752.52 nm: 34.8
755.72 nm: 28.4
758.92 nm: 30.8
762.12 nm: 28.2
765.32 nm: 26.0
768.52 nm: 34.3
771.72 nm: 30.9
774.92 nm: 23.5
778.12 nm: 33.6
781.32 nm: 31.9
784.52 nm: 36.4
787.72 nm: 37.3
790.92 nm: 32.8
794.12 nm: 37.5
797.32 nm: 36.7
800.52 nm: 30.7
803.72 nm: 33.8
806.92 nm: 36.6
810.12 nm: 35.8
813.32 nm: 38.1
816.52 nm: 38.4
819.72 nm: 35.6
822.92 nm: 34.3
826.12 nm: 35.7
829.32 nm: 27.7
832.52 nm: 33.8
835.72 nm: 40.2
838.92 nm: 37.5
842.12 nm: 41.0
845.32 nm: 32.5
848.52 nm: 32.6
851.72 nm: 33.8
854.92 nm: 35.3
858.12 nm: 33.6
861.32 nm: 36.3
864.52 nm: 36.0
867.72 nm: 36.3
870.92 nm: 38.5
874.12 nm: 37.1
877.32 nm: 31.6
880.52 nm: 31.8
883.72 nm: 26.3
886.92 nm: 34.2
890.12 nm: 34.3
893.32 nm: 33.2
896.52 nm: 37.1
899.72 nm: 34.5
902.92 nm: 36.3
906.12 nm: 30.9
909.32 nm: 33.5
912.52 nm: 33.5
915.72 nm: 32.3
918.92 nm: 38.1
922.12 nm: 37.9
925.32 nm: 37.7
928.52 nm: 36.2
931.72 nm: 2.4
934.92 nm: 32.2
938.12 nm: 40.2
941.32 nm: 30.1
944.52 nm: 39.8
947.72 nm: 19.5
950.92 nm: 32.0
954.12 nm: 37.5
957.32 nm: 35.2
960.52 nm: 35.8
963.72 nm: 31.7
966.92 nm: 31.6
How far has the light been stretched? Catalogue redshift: 0.76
